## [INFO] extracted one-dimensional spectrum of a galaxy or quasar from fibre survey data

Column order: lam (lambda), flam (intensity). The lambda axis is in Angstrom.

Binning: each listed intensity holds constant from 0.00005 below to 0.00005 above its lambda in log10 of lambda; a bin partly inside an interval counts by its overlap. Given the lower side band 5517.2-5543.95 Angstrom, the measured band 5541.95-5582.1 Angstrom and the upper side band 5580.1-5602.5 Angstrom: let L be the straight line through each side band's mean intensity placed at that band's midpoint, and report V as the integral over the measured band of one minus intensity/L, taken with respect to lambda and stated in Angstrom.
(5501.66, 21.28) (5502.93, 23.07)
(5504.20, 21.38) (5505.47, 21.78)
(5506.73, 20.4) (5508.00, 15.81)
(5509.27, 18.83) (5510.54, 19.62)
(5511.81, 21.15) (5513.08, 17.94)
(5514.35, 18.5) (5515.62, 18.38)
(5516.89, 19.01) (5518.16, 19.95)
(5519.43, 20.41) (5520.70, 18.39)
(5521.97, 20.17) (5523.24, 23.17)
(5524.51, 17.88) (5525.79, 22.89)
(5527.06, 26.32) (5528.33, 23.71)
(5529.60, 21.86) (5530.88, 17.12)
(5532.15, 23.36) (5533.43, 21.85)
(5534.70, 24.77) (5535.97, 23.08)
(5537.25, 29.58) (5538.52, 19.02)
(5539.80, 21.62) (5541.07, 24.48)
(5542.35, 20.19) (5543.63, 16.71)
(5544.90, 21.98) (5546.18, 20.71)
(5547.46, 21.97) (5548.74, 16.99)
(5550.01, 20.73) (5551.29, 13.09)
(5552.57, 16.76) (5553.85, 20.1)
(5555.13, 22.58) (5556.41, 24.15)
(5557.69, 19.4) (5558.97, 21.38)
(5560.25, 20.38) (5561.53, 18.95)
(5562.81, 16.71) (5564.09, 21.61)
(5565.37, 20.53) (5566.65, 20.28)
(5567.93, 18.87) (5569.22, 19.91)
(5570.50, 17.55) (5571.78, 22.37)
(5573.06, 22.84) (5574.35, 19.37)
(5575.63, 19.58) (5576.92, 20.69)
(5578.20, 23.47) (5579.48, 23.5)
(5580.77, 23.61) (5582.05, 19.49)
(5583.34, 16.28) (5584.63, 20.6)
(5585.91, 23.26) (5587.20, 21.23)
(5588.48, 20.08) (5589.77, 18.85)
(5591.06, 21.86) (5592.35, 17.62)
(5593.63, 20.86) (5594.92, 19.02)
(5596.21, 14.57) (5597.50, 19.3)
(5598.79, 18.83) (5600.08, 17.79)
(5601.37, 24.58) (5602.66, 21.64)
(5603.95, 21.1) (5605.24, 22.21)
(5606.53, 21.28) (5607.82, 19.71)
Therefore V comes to 1.1 Angstrom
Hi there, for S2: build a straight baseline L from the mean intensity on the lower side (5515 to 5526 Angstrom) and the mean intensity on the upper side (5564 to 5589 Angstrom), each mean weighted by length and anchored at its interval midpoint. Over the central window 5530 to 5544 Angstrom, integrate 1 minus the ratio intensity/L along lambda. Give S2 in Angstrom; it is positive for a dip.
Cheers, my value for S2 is -1.3 Angstrom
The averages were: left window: 19.9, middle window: 22.1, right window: 20.7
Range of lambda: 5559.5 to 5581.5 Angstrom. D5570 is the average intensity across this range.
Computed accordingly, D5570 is 20.6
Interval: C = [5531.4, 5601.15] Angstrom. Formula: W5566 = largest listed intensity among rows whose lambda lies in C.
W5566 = 29.58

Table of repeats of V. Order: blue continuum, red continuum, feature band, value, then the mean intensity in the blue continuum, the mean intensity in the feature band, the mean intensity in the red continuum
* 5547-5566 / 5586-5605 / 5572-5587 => -1.0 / 19.7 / 21.2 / 20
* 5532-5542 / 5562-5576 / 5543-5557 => 1.5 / 23.4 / 19.6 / 20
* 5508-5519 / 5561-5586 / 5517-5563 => -3.1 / 19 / 20.9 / 20.4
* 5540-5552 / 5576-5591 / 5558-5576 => 0.4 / 19.7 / 20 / 21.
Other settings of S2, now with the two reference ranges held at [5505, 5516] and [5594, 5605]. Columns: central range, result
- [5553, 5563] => -0.6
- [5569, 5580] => -0.8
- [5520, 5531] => -1.3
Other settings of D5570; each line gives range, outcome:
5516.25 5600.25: 20.5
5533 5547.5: 22.2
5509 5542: 21.3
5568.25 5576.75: 20.2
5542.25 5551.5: 19.3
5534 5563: 20.7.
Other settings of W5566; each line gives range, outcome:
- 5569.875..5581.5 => 23.61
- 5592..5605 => 24.58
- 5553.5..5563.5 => 24.15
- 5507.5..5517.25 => 21.15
